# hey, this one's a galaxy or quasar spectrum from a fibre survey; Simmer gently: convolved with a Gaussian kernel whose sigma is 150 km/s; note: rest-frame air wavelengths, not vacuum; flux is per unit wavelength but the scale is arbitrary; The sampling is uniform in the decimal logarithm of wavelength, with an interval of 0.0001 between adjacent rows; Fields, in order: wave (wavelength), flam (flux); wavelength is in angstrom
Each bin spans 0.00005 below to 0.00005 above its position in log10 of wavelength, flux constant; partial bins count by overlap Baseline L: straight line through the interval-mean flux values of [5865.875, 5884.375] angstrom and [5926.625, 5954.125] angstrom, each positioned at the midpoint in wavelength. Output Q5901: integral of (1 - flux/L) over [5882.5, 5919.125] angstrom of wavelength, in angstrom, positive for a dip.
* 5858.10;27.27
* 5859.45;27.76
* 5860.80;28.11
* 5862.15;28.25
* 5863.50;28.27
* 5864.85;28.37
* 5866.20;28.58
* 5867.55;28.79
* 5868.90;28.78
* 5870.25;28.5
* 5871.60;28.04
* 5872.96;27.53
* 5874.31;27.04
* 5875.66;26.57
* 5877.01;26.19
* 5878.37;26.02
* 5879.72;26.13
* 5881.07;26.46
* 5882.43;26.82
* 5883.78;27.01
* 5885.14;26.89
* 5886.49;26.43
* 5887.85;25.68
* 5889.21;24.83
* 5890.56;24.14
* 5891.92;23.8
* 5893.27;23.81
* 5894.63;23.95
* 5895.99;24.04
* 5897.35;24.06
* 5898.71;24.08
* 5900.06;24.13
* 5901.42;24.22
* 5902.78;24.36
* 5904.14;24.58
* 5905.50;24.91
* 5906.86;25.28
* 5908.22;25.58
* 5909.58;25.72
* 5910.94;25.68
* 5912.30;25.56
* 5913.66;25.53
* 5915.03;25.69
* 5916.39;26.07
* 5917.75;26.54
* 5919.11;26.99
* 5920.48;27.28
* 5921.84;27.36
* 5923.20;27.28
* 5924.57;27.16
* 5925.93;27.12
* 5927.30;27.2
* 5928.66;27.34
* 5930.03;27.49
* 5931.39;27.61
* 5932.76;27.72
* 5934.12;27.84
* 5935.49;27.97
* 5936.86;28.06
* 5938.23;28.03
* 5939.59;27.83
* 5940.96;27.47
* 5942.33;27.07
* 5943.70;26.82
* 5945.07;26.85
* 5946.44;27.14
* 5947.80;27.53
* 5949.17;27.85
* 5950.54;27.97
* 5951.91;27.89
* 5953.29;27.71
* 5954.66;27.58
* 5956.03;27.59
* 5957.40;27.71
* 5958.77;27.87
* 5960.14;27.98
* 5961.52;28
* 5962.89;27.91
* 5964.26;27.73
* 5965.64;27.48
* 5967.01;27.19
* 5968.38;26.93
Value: 3.0 angstrom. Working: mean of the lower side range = 27.3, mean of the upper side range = 27.6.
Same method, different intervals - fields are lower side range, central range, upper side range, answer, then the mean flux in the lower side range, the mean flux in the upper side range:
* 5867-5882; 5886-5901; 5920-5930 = 1.56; 27.3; 27.3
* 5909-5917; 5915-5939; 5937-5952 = -0.73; 25.7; 27.5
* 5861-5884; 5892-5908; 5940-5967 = 1.87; 27.5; 27.6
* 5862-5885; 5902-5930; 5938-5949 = 1.24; 27.5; 27.4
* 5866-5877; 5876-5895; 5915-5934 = 1.41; 27.9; 27.1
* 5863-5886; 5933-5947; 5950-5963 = 0.10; 27.4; 27.8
